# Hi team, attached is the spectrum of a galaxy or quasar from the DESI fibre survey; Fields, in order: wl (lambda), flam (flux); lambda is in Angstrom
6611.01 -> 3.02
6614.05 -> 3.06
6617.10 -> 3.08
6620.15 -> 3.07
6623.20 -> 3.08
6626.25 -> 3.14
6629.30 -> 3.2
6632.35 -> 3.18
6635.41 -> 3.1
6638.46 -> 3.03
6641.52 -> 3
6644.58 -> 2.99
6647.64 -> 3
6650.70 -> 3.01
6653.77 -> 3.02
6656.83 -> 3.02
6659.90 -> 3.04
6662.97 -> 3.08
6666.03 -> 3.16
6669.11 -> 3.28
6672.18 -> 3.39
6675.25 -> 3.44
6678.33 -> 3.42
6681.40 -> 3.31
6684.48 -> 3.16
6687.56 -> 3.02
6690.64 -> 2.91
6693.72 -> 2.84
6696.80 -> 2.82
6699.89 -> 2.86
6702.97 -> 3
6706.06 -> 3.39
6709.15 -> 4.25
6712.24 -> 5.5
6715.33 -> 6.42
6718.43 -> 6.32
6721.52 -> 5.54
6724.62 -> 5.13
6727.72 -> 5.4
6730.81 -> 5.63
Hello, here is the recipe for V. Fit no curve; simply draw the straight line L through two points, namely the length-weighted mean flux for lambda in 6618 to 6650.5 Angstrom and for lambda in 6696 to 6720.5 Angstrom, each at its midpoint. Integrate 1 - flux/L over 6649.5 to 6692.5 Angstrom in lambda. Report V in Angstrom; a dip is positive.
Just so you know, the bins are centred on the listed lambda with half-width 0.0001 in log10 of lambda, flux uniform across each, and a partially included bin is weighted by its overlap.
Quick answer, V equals 6.5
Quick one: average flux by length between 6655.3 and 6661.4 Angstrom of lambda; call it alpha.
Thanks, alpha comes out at 3.03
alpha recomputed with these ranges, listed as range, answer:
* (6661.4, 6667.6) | 3.12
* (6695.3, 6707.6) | 3.02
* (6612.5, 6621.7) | 3.07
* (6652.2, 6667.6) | 3.06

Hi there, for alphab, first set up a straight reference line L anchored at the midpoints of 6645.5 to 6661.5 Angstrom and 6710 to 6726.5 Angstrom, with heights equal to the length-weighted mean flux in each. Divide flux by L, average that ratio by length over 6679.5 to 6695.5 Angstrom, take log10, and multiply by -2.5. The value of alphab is 0.399 mag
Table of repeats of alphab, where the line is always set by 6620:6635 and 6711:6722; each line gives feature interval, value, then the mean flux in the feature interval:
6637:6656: 0.237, 3.01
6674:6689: 0.431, 3.27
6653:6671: 0.338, 3.11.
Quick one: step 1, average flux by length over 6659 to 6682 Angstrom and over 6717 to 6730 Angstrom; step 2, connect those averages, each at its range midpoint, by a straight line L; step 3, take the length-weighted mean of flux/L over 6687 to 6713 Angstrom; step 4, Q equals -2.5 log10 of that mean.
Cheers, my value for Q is 0.34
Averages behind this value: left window 3.27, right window 5.6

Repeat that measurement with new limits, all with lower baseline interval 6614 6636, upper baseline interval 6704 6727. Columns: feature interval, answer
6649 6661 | 0.249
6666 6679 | 0.245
